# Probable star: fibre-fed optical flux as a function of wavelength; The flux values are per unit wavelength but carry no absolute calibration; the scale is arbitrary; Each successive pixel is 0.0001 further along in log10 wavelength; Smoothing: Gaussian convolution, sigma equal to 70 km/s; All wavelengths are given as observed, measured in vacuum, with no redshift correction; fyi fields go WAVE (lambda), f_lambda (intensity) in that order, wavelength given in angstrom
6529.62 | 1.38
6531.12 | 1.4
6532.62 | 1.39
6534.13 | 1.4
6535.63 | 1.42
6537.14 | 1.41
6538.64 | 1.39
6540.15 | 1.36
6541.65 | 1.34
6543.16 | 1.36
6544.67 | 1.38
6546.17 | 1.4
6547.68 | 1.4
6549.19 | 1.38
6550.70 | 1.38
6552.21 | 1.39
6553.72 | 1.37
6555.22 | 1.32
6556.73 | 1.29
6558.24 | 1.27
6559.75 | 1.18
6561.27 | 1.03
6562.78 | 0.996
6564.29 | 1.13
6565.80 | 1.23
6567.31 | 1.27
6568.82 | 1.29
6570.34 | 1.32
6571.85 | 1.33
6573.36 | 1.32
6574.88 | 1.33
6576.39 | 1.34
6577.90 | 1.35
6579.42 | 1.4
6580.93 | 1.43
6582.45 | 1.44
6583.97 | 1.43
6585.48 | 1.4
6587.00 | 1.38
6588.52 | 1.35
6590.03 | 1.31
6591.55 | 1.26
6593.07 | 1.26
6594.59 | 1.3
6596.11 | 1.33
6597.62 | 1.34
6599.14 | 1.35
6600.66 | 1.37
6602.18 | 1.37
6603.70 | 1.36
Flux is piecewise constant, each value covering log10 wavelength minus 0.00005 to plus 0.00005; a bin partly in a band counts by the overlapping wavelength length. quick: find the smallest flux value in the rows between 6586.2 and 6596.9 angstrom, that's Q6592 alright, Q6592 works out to 1.26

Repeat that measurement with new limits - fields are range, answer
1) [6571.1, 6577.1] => 1.32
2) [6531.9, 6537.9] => 1.39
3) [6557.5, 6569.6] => 0.996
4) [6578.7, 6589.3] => 1.35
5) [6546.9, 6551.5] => 1.38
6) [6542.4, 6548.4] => 1.36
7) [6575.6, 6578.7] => 1.34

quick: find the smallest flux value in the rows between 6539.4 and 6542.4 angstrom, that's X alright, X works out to 1.34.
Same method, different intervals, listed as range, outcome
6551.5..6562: 1.03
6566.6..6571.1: 1.27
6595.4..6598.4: 1.33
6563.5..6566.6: 1.13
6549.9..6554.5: 1.37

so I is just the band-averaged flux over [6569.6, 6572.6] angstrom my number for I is 1.33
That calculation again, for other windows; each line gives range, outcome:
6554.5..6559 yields 1.29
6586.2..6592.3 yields 1.33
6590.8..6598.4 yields 1.3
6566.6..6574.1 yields 1.31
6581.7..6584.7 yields 1.43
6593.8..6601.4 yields 1.34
